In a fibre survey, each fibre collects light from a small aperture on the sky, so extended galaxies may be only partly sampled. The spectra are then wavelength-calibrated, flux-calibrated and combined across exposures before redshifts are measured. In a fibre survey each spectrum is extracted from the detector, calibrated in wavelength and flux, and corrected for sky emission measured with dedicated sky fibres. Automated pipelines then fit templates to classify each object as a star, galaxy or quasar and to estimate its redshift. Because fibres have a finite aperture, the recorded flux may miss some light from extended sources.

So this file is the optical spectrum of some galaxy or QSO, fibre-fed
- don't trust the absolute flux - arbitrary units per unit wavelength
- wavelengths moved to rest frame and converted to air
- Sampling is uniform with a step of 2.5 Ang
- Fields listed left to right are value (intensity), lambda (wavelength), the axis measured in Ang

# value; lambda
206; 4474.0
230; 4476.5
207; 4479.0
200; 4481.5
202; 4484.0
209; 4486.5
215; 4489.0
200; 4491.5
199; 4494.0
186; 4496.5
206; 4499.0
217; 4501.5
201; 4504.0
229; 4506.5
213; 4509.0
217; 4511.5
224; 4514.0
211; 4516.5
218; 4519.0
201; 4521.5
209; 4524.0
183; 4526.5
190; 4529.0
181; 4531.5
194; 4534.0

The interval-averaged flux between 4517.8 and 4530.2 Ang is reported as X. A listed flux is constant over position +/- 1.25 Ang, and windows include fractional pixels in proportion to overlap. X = 200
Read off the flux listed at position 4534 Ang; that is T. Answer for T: 194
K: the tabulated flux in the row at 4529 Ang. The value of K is 190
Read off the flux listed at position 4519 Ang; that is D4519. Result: 218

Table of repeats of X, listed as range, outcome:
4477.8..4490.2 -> 207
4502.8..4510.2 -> 214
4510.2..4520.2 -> 217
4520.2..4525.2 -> 205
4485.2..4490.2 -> 212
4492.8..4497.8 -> 193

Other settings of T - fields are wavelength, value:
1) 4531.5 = 181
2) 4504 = 201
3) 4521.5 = 201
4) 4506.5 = 229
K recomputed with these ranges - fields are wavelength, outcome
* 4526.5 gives 183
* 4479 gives 207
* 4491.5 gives 200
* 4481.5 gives 200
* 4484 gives 202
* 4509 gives 213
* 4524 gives 209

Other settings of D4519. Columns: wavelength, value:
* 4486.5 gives 209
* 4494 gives 199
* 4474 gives 206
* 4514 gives 224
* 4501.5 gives 217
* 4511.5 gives 217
